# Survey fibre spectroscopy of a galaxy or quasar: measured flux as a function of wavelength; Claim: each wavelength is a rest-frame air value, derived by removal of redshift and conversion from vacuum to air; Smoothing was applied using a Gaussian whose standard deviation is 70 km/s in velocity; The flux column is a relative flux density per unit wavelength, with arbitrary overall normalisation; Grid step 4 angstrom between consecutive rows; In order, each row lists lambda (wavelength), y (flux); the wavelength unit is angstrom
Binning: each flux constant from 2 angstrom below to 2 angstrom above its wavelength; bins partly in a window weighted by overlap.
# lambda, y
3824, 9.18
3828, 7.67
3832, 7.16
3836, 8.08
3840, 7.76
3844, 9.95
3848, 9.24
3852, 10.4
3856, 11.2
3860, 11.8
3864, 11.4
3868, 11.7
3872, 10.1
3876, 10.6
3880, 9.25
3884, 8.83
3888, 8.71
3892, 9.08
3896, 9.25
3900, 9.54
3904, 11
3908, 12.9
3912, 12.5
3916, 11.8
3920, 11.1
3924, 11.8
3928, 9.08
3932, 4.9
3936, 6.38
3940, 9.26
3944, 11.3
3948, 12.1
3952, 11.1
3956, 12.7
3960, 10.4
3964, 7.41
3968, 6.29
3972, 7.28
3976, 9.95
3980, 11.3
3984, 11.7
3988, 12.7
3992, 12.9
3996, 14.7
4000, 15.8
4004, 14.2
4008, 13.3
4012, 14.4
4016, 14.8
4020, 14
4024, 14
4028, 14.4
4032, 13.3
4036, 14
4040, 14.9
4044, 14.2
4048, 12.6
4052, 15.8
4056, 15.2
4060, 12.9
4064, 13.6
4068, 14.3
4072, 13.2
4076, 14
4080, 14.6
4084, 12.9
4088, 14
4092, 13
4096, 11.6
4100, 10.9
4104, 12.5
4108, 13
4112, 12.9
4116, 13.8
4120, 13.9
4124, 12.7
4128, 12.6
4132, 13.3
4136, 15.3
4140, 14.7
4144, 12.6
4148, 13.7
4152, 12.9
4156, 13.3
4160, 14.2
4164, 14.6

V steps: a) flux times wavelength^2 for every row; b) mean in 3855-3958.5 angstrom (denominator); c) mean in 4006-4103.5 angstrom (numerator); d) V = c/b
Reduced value 1.4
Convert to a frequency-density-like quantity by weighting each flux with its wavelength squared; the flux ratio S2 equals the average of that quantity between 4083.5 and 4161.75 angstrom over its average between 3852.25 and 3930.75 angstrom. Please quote 1.4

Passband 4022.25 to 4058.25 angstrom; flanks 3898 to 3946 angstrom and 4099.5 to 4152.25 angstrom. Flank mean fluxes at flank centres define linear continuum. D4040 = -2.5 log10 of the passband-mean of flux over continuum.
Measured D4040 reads -0.19 mag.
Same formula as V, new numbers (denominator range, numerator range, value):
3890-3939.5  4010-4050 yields 1.50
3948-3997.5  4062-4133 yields 1.30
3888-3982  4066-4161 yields 1.47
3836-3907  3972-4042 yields 1.44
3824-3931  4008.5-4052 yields 1.52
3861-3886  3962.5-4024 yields 1.25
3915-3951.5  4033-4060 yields 1.55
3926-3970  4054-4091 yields 1.60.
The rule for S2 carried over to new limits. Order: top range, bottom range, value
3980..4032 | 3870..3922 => 1.41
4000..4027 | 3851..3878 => 1.39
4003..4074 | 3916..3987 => 1.51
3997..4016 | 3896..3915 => 1.35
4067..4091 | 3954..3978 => 1.62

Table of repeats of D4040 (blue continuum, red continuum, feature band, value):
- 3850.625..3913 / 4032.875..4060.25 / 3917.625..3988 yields 0.24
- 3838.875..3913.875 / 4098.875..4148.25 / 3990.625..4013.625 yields -0.20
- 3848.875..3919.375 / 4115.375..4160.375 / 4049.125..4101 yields -0.06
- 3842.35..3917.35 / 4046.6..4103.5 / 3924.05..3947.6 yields 0.28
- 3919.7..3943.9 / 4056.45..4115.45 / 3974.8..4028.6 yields -0.24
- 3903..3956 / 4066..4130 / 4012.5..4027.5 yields -0.20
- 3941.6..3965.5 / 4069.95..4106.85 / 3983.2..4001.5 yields -0.18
